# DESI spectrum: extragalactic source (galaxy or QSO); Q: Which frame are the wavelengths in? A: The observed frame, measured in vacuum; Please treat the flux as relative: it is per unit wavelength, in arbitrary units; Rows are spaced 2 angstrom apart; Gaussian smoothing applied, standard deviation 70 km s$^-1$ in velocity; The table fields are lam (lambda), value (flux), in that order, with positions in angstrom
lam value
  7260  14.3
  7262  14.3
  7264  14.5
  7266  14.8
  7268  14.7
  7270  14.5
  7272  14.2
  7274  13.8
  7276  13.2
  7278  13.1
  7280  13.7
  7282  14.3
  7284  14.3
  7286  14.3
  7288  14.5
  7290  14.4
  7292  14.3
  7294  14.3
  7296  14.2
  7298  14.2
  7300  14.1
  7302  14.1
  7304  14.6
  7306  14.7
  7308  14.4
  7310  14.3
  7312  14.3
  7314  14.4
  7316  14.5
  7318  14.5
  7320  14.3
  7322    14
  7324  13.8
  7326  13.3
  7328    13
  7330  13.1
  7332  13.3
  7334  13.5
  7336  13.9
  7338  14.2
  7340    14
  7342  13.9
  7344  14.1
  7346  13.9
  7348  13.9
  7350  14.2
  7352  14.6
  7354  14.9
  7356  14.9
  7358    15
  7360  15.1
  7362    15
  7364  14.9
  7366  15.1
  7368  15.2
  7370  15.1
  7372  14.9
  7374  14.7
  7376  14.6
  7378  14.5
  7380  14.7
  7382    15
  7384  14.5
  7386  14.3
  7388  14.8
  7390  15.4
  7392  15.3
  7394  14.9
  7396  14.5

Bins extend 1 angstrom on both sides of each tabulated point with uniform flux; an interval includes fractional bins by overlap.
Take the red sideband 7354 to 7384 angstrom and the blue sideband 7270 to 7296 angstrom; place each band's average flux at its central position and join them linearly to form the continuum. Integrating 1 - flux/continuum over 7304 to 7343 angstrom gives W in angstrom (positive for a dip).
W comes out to 1.3 angstrom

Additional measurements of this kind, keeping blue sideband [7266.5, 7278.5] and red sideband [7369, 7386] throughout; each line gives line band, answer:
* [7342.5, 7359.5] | 0.1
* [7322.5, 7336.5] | 0.9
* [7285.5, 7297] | -0.2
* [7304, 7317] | -0.2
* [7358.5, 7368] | -0.3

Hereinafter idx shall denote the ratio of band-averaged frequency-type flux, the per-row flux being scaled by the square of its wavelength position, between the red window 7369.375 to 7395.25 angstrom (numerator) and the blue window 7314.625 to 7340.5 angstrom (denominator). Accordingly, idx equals 1.09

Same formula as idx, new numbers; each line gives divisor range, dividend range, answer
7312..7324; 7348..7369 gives 1.05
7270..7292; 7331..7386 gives 1.06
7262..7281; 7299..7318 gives 1.03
